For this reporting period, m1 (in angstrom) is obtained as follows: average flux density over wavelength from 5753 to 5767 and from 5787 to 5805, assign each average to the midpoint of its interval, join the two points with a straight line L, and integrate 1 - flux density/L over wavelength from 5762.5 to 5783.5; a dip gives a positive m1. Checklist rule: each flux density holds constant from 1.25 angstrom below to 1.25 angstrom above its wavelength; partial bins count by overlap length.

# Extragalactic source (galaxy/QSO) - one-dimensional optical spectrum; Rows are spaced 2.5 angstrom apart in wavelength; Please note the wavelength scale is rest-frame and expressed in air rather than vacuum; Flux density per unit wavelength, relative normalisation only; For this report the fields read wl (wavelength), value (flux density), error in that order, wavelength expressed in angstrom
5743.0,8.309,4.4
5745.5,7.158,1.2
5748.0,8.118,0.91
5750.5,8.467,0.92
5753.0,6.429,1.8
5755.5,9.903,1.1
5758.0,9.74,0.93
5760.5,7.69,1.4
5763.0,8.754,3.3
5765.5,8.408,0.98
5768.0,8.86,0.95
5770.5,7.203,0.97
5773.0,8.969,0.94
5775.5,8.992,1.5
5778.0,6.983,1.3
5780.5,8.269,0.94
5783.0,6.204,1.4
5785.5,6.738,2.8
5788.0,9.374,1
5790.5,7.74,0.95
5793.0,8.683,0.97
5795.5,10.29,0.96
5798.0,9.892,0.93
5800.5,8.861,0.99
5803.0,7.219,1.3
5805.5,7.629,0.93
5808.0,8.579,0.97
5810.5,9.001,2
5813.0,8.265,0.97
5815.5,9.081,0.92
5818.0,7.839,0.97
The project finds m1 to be 1.5 angstrom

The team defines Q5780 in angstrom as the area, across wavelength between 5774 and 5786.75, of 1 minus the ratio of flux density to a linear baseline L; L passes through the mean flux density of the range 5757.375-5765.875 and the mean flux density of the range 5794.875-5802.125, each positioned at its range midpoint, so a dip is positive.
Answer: 2.2 angstrom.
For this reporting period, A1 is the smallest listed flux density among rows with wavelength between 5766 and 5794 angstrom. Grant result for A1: 6.204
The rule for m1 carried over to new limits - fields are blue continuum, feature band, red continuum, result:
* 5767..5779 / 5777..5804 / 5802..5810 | -0.5 angstrom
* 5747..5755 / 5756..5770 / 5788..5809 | -1.1 angstrom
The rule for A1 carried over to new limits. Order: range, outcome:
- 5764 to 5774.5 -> 7.203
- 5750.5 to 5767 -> 6.429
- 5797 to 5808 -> 7.219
